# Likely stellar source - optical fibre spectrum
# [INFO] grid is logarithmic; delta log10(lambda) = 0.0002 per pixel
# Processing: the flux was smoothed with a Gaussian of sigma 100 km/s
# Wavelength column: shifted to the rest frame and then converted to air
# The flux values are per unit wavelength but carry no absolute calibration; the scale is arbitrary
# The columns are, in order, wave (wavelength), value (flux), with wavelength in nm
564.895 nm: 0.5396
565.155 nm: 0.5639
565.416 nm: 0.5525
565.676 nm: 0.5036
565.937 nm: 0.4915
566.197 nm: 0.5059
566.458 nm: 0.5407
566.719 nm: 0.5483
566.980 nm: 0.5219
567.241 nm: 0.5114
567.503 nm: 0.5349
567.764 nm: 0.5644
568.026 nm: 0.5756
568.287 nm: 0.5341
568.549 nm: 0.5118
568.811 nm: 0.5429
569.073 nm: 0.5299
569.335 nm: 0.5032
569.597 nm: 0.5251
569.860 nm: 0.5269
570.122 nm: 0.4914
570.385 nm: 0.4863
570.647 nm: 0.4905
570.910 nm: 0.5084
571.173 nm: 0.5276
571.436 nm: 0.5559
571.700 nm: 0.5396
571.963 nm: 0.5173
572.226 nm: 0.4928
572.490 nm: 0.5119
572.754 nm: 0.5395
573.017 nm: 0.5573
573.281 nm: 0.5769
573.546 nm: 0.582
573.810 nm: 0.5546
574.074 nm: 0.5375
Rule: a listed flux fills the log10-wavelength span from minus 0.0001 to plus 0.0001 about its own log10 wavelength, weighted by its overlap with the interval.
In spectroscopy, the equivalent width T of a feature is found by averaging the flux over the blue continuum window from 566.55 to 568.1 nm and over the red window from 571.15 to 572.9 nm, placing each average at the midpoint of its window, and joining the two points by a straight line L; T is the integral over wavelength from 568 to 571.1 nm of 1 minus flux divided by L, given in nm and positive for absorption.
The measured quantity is 0.10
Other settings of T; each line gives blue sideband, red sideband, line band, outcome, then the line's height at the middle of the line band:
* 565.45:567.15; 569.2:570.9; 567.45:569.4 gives -0.102 nm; 0.511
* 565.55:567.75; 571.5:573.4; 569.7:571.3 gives 0.074 nm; 0.53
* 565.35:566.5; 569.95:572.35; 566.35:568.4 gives -0.107 nm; 0.515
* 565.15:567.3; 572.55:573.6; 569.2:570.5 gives 0.086 nm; 0.543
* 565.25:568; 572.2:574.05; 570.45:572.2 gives 0.073 nm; 0.543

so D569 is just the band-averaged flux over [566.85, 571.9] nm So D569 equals 0.525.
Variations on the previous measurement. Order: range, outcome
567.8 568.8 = 0.543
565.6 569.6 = 0.528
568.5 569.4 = 0.524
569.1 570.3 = 0.512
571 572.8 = 0.525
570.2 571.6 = 0.513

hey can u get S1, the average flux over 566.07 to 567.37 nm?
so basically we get 0.526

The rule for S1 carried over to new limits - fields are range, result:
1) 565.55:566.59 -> 0.511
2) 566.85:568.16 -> 0.542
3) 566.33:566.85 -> 0.544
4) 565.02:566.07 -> 0.528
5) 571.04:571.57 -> 0.541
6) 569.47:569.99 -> 0.525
